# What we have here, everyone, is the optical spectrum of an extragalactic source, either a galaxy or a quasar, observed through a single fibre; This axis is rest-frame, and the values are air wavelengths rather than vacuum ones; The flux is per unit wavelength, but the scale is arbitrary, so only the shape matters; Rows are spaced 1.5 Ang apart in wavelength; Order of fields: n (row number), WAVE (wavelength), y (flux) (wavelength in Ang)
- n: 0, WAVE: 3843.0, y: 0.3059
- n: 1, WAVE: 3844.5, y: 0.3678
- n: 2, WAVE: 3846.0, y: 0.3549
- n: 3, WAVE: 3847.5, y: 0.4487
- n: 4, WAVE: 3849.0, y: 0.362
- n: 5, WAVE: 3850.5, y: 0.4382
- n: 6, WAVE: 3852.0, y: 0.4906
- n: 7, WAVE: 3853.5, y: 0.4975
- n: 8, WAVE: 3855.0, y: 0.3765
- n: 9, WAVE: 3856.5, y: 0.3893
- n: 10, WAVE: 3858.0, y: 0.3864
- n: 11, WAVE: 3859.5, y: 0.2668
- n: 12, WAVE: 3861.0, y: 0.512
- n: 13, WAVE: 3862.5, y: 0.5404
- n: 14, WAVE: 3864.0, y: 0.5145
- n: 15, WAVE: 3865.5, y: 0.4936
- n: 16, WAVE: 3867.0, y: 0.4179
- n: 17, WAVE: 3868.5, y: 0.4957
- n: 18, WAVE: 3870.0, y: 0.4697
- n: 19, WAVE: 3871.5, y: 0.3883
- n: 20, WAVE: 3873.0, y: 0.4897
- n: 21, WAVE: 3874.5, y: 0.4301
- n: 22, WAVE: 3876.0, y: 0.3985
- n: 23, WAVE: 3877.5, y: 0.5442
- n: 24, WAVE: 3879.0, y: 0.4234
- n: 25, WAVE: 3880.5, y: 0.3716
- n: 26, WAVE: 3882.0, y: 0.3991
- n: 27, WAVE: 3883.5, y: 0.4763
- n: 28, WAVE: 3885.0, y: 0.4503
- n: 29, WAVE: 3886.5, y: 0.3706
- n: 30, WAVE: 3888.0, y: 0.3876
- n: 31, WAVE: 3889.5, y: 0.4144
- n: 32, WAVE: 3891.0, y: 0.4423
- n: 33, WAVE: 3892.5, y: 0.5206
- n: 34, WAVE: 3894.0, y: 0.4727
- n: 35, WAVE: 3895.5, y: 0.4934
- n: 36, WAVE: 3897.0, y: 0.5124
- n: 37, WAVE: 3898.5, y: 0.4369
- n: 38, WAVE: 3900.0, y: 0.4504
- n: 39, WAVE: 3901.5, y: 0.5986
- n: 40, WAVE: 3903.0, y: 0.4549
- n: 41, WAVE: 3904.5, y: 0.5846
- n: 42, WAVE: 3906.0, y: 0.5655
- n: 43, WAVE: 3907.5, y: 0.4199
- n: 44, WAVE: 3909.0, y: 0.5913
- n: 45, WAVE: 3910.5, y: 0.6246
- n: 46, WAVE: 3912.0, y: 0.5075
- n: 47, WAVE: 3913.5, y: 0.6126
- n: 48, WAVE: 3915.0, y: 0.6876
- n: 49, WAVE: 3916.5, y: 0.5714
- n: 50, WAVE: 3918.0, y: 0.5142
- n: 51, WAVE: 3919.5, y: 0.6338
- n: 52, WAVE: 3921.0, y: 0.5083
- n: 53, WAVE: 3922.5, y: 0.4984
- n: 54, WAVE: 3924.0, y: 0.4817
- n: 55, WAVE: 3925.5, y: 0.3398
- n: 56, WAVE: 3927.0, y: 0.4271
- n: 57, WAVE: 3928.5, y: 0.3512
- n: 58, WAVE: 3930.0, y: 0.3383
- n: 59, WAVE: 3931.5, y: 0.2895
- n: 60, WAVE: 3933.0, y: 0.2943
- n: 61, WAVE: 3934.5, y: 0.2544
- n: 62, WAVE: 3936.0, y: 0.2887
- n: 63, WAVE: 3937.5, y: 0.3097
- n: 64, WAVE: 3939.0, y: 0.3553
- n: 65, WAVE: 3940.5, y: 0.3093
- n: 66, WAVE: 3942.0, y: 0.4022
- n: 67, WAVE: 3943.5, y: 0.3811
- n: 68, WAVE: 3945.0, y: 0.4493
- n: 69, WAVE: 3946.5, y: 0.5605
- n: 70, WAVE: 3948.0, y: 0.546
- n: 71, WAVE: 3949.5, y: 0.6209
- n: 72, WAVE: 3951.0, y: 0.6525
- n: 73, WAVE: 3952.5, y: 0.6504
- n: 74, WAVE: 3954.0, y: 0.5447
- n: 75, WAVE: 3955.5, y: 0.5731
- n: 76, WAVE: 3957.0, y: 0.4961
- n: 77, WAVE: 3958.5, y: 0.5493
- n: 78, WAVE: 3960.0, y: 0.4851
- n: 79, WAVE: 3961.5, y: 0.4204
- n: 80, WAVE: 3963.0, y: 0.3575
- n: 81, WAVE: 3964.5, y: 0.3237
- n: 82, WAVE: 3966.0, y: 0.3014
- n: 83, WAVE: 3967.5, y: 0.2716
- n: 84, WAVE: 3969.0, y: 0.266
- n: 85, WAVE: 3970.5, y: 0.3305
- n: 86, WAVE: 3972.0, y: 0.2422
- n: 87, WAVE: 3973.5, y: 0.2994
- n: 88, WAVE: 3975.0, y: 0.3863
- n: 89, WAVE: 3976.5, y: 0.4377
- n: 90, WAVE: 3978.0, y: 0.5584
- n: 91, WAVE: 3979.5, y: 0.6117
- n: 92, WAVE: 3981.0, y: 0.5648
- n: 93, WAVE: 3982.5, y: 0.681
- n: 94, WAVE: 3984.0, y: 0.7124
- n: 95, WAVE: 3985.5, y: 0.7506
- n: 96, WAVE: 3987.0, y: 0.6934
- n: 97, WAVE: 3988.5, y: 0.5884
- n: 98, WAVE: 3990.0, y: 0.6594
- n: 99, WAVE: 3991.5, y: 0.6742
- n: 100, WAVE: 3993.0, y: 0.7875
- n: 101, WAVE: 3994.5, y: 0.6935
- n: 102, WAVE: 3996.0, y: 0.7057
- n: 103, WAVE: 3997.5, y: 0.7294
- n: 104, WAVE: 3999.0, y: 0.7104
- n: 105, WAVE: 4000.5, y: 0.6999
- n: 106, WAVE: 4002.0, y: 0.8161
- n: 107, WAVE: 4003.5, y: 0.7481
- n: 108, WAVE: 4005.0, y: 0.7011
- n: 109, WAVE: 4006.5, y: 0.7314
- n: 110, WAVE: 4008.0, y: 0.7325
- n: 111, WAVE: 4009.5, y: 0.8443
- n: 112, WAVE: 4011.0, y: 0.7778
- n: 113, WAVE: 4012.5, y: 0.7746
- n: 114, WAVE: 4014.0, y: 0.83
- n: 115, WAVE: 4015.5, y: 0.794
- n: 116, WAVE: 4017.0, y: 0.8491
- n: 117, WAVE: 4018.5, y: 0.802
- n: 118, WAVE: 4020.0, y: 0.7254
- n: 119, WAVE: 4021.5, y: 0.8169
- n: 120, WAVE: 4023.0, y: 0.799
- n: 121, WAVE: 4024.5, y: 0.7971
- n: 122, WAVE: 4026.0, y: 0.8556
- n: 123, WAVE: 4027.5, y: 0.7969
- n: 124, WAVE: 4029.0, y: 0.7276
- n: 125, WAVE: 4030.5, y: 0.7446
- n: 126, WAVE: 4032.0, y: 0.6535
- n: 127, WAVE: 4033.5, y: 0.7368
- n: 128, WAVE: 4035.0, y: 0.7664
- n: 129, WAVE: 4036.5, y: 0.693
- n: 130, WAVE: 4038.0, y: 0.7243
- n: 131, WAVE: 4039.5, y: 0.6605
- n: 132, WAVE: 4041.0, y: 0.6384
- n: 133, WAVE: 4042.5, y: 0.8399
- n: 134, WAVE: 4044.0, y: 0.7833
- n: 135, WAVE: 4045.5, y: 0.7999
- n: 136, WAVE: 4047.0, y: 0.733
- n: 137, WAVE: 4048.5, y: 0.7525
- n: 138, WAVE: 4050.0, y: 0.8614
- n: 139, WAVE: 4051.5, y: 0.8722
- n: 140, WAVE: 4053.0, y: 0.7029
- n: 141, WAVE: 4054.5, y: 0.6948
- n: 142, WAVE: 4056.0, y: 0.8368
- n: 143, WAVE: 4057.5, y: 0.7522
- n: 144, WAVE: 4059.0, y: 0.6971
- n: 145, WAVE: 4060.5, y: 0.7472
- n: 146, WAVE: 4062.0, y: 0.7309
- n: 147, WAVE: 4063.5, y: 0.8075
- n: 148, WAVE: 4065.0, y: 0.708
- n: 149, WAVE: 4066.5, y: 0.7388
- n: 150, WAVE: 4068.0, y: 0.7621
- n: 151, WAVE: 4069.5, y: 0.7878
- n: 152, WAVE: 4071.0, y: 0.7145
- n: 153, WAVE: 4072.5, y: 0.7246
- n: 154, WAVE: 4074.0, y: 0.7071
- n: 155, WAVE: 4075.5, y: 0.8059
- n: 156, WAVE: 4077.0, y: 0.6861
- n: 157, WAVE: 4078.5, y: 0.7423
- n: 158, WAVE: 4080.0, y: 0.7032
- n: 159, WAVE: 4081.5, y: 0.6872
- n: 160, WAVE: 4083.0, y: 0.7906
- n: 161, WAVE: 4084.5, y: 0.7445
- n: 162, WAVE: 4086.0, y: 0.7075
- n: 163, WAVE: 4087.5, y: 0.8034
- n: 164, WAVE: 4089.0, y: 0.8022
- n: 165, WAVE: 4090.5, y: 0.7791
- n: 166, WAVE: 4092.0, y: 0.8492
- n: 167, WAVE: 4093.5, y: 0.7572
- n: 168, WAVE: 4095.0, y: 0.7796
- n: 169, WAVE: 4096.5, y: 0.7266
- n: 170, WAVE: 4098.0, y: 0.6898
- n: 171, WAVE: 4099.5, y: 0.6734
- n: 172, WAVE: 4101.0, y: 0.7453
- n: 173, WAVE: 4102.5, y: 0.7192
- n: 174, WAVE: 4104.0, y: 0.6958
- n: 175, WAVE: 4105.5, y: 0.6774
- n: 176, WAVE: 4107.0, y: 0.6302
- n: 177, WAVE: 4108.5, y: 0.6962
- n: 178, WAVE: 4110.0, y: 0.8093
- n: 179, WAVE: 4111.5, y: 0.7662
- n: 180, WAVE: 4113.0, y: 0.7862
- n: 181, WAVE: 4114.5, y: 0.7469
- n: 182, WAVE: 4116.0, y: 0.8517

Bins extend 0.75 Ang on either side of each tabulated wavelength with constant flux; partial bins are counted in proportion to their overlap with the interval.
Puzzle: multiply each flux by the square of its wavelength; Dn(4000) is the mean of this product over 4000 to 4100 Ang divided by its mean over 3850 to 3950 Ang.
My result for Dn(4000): 1.8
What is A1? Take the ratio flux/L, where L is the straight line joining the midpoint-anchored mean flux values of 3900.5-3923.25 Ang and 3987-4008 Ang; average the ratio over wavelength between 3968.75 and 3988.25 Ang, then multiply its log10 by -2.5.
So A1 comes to 0.31 mag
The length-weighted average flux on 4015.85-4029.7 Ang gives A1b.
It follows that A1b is 0.797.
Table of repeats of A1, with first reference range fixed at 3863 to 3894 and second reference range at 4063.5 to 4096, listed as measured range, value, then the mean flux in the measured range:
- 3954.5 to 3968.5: 0.34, 0.419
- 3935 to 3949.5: 0.31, 0.409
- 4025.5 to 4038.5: -0.10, 0.743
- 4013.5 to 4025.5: -0.21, 0.802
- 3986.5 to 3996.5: -0.11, 0.685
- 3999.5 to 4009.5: -0.17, 0.745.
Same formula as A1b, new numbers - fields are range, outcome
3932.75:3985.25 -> 0.447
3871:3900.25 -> 0.444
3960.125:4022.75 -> 0.62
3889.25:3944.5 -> 0.458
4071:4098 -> 0.75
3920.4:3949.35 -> 0.393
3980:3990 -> 0.663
